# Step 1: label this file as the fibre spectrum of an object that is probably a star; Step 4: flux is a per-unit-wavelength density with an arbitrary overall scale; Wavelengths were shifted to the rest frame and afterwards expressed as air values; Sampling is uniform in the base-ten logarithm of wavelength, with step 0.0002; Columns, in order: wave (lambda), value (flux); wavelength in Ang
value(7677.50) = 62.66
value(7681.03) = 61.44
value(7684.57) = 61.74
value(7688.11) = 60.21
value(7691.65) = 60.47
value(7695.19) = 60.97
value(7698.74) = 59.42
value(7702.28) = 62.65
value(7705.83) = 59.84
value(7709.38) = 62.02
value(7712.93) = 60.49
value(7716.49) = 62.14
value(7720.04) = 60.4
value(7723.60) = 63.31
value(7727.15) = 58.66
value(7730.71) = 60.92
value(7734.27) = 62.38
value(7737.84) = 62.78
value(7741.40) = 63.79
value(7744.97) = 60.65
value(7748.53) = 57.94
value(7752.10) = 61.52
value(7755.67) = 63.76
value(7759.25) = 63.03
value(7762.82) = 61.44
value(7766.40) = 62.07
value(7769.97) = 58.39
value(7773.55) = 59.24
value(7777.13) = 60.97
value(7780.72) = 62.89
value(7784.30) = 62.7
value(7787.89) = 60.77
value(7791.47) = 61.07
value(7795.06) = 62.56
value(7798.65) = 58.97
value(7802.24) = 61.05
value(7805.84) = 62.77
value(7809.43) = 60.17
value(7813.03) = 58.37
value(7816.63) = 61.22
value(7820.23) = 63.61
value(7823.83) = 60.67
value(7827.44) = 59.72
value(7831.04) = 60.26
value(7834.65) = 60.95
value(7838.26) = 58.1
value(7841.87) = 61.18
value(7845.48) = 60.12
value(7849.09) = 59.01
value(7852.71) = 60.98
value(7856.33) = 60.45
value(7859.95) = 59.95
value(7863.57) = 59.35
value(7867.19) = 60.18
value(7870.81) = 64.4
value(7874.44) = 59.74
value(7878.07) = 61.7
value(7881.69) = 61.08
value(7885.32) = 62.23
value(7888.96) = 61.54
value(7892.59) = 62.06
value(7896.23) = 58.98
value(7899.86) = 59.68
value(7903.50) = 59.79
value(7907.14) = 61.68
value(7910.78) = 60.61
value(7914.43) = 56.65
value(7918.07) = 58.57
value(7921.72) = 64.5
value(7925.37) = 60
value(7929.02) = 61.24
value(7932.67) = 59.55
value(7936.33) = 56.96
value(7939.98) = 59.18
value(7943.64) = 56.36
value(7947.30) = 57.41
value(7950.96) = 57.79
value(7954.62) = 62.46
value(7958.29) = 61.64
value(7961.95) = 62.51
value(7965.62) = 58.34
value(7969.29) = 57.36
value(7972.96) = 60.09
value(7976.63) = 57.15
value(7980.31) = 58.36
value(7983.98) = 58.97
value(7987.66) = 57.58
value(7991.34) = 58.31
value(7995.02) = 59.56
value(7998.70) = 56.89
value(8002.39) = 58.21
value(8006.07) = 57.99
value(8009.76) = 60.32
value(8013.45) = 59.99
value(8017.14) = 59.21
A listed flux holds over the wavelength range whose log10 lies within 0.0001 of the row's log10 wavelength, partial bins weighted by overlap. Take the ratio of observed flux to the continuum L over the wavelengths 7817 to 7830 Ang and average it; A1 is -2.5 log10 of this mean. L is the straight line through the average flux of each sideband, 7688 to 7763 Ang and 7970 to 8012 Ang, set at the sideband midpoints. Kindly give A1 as -0.02 mag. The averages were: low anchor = 61.3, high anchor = 58.5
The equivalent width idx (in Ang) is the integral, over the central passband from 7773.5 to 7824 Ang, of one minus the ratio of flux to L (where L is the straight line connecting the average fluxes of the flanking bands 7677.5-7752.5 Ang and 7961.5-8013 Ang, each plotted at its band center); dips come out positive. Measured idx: -0.70 Ang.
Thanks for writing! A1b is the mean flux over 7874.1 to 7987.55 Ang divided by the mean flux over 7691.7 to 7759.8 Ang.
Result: 0.97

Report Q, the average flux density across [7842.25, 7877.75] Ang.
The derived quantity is 60.5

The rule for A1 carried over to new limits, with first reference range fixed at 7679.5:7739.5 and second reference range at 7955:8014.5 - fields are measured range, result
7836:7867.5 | 0.00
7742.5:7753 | 0.01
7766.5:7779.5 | 0.01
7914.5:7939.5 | -0.01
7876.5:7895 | -0.03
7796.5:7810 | -0.01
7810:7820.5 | 0.00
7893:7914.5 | -0.01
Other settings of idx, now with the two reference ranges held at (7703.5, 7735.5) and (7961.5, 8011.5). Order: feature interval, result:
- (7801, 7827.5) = -0.4 Ang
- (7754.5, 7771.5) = -0.3 Ang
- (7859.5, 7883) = -0.5 Ang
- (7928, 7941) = 0.0 Ang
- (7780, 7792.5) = -0.3 Ang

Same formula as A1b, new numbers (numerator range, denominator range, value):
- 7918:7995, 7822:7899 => 0.98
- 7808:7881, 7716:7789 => 0.99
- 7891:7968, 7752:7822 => 0.97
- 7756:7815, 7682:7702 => 1.01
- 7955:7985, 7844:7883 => 0.98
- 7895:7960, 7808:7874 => 0.99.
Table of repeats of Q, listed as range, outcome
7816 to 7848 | 60.6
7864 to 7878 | 61.3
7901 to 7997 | 59.3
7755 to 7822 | 61.3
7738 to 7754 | 61.2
